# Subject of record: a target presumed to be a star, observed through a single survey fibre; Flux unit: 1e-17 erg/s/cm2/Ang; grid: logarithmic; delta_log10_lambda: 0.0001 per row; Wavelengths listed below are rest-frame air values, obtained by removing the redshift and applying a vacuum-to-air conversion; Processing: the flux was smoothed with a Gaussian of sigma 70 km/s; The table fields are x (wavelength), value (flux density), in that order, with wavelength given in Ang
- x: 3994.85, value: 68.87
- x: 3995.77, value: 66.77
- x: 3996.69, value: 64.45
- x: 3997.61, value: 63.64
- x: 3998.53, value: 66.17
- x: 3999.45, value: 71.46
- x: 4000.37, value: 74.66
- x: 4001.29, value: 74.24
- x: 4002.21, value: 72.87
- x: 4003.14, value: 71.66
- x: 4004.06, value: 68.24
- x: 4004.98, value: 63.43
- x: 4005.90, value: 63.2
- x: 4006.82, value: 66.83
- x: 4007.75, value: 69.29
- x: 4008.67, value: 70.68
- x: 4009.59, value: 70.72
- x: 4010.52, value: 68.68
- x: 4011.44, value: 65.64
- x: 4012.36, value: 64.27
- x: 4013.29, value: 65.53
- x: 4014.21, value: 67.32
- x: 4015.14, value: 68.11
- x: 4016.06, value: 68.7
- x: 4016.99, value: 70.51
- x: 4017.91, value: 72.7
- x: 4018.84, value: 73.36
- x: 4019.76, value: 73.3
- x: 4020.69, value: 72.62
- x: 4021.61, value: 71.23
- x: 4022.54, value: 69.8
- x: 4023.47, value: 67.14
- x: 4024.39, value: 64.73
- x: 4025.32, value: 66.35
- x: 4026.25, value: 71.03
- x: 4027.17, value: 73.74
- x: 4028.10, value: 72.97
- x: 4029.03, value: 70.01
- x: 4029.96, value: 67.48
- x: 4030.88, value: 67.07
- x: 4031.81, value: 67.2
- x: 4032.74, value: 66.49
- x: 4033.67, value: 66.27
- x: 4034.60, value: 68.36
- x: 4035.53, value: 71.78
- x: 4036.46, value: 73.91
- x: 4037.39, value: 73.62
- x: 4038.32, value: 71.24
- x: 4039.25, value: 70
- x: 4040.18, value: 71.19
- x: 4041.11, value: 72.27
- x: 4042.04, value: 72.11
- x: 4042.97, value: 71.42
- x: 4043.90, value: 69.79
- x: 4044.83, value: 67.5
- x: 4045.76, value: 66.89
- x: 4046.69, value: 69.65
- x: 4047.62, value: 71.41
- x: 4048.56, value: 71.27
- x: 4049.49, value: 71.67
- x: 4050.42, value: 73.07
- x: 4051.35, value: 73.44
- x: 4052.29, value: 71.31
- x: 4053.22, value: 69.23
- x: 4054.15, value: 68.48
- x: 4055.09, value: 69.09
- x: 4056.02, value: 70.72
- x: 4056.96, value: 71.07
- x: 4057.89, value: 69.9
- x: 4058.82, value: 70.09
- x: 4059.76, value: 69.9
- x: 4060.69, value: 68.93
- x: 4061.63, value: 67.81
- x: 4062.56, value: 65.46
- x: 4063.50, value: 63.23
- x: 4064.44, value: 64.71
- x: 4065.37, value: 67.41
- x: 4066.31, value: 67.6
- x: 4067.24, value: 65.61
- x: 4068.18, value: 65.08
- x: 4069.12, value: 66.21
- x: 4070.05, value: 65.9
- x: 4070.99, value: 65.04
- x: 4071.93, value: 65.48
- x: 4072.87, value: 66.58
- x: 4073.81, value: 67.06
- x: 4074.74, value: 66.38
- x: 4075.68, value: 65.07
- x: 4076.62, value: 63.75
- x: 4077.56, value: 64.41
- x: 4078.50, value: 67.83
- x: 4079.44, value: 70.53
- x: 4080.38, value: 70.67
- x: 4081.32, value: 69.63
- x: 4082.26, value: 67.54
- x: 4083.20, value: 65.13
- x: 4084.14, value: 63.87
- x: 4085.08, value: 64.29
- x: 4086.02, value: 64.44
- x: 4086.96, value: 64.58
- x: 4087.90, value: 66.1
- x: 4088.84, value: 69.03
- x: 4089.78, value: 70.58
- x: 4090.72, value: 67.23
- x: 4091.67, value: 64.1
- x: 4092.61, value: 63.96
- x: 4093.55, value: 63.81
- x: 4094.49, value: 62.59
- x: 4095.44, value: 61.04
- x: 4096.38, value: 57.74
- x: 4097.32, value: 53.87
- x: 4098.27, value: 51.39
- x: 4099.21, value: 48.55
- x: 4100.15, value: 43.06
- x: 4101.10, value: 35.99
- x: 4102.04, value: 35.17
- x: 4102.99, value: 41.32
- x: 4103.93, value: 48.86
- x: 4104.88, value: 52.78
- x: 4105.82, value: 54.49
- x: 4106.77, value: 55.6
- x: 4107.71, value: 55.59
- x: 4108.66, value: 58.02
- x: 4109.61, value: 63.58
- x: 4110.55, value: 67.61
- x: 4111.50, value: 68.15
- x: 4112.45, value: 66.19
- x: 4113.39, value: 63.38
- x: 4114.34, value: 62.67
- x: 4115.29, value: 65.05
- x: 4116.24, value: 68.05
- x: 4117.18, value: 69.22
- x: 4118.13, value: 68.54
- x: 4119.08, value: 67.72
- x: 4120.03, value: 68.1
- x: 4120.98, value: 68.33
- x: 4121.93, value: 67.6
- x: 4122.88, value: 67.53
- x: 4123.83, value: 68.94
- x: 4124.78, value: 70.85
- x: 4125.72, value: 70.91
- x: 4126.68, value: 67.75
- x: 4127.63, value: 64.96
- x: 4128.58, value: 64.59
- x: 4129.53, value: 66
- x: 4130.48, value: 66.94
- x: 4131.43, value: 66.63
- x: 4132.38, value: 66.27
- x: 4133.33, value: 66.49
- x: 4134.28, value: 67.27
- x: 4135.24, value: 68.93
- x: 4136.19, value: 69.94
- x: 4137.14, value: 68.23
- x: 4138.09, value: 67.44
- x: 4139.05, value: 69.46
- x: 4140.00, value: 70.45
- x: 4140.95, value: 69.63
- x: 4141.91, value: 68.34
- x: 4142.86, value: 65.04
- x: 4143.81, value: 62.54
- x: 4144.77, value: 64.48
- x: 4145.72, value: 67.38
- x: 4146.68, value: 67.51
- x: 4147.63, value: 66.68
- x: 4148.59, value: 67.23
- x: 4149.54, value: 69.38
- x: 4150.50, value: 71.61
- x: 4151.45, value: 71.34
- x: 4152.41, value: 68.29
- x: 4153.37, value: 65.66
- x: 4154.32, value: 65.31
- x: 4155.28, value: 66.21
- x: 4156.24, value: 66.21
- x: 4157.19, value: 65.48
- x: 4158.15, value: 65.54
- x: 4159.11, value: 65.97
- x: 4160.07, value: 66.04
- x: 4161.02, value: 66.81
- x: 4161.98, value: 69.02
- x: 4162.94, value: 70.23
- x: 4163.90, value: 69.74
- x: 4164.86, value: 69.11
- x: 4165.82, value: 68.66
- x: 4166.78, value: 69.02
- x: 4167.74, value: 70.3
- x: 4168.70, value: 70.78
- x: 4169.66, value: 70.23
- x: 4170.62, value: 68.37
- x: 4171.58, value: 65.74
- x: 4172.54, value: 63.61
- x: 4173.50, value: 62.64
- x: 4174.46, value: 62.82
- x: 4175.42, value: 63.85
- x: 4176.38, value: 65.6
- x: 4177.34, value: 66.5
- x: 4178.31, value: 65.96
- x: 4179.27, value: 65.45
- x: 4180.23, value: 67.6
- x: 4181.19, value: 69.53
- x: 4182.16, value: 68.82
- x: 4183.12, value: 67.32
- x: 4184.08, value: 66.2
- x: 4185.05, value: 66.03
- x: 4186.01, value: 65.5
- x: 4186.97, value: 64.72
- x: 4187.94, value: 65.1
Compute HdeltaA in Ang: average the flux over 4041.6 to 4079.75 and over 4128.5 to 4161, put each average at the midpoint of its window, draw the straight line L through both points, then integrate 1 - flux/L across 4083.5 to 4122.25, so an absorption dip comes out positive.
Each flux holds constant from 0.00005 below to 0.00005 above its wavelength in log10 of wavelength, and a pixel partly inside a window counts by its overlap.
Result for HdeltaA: 4.25 Ang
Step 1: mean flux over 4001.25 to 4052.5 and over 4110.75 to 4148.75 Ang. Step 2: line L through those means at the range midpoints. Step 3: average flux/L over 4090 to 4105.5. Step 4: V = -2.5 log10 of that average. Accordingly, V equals 0.26 mag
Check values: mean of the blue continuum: 69.7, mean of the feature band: 53.5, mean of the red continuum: 67.3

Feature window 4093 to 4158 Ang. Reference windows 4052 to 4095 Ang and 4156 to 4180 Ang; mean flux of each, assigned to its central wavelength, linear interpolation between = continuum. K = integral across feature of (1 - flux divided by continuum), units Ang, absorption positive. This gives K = 3.4 Ang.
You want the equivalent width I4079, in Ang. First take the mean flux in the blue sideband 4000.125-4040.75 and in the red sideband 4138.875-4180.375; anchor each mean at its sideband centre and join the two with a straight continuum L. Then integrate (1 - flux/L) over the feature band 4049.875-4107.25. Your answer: 4.4 Ang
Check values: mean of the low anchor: 69.5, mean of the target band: 63.3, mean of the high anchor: 67.2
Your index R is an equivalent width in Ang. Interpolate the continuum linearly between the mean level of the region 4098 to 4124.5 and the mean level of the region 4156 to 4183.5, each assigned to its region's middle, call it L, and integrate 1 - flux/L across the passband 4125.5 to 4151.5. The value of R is -1.9 Ang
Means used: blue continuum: 59.1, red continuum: 67.1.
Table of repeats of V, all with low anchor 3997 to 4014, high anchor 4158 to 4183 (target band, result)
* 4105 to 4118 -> 0.081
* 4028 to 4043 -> -0.030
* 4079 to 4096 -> 0.029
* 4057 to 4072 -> 0.016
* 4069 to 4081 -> 0.021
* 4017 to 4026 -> -0.030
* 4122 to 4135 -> 0.003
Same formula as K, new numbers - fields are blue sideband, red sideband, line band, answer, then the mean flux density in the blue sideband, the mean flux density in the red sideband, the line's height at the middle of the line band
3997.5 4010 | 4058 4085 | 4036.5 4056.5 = -0.9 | 69.2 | 66.7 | 67.6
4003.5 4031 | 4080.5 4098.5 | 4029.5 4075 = -1.6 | 68.9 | 64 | 66.5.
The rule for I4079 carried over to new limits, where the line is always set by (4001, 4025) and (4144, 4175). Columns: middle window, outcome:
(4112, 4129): 0.13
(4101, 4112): 2.30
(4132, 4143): -0.10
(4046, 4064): -0.32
